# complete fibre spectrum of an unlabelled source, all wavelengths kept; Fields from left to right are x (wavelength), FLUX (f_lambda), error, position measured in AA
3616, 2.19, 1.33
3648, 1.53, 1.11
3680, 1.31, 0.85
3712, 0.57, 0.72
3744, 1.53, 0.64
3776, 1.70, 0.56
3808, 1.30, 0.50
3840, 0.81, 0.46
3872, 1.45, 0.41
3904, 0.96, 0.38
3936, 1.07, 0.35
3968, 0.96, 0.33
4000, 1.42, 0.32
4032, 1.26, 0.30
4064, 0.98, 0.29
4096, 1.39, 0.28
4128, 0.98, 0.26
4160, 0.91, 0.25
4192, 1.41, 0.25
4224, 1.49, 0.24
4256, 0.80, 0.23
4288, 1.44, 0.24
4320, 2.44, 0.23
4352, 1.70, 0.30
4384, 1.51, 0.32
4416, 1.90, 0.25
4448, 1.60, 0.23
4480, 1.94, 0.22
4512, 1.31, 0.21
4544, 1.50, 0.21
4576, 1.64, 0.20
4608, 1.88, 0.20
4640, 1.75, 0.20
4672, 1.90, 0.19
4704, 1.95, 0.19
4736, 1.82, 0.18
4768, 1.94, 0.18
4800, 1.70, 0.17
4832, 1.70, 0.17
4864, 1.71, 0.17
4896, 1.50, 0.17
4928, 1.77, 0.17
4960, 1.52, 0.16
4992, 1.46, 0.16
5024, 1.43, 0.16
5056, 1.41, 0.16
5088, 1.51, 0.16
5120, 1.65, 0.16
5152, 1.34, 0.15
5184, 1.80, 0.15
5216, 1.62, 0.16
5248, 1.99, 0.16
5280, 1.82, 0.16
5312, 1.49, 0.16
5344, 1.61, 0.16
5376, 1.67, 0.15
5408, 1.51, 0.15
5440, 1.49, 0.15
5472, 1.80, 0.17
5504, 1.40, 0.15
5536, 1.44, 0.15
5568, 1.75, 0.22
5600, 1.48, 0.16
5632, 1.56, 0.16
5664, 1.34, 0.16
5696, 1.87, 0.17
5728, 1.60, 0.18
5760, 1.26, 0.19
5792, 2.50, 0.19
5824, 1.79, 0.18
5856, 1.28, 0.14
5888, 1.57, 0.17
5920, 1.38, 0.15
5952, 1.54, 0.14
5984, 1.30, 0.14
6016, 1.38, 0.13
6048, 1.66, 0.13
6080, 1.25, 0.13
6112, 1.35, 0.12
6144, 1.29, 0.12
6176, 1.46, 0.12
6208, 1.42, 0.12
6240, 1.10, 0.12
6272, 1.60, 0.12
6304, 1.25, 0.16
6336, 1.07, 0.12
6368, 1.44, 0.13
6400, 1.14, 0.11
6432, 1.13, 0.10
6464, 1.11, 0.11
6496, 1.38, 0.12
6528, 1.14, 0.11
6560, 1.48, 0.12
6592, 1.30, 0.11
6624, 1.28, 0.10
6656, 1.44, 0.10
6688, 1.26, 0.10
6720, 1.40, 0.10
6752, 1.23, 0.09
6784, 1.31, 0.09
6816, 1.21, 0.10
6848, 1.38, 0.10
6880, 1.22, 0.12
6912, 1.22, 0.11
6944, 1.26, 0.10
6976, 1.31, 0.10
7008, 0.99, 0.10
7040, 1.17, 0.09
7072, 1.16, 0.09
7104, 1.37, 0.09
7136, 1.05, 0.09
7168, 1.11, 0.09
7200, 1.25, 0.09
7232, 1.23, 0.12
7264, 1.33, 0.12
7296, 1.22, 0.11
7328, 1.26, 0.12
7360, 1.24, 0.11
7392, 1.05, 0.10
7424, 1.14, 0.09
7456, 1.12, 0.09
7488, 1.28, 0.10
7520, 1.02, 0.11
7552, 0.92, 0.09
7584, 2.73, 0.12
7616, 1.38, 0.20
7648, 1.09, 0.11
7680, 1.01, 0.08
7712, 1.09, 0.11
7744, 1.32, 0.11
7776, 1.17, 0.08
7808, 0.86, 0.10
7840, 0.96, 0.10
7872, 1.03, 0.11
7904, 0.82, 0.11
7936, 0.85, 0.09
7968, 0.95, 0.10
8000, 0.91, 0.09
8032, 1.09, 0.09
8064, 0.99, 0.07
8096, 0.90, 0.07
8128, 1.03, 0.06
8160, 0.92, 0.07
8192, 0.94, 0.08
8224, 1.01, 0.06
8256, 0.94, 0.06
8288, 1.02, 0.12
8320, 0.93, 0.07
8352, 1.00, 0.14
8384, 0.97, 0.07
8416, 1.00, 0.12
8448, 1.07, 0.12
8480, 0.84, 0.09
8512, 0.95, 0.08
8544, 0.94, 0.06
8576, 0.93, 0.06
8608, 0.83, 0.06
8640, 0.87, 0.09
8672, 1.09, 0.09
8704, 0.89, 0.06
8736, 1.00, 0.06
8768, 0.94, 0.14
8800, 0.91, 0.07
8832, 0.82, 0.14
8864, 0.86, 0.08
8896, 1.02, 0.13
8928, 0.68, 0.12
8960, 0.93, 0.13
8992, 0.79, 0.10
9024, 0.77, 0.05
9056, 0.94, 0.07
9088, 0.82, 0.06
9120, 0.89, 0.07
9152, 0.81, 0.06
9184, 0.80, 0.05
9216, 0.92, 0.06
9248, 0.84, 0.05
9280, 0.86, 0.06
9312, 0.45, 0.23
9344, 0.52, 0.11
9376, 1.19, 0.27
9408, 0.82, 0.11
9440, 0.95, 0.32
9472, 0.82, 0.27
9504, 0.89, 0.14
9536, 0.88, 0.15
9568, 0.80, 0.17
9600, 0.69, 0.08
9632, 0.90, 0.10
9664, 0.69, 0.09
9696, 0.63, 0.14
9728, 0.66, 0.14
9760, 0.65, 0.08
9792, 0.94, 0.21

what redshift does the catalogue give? 0.15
